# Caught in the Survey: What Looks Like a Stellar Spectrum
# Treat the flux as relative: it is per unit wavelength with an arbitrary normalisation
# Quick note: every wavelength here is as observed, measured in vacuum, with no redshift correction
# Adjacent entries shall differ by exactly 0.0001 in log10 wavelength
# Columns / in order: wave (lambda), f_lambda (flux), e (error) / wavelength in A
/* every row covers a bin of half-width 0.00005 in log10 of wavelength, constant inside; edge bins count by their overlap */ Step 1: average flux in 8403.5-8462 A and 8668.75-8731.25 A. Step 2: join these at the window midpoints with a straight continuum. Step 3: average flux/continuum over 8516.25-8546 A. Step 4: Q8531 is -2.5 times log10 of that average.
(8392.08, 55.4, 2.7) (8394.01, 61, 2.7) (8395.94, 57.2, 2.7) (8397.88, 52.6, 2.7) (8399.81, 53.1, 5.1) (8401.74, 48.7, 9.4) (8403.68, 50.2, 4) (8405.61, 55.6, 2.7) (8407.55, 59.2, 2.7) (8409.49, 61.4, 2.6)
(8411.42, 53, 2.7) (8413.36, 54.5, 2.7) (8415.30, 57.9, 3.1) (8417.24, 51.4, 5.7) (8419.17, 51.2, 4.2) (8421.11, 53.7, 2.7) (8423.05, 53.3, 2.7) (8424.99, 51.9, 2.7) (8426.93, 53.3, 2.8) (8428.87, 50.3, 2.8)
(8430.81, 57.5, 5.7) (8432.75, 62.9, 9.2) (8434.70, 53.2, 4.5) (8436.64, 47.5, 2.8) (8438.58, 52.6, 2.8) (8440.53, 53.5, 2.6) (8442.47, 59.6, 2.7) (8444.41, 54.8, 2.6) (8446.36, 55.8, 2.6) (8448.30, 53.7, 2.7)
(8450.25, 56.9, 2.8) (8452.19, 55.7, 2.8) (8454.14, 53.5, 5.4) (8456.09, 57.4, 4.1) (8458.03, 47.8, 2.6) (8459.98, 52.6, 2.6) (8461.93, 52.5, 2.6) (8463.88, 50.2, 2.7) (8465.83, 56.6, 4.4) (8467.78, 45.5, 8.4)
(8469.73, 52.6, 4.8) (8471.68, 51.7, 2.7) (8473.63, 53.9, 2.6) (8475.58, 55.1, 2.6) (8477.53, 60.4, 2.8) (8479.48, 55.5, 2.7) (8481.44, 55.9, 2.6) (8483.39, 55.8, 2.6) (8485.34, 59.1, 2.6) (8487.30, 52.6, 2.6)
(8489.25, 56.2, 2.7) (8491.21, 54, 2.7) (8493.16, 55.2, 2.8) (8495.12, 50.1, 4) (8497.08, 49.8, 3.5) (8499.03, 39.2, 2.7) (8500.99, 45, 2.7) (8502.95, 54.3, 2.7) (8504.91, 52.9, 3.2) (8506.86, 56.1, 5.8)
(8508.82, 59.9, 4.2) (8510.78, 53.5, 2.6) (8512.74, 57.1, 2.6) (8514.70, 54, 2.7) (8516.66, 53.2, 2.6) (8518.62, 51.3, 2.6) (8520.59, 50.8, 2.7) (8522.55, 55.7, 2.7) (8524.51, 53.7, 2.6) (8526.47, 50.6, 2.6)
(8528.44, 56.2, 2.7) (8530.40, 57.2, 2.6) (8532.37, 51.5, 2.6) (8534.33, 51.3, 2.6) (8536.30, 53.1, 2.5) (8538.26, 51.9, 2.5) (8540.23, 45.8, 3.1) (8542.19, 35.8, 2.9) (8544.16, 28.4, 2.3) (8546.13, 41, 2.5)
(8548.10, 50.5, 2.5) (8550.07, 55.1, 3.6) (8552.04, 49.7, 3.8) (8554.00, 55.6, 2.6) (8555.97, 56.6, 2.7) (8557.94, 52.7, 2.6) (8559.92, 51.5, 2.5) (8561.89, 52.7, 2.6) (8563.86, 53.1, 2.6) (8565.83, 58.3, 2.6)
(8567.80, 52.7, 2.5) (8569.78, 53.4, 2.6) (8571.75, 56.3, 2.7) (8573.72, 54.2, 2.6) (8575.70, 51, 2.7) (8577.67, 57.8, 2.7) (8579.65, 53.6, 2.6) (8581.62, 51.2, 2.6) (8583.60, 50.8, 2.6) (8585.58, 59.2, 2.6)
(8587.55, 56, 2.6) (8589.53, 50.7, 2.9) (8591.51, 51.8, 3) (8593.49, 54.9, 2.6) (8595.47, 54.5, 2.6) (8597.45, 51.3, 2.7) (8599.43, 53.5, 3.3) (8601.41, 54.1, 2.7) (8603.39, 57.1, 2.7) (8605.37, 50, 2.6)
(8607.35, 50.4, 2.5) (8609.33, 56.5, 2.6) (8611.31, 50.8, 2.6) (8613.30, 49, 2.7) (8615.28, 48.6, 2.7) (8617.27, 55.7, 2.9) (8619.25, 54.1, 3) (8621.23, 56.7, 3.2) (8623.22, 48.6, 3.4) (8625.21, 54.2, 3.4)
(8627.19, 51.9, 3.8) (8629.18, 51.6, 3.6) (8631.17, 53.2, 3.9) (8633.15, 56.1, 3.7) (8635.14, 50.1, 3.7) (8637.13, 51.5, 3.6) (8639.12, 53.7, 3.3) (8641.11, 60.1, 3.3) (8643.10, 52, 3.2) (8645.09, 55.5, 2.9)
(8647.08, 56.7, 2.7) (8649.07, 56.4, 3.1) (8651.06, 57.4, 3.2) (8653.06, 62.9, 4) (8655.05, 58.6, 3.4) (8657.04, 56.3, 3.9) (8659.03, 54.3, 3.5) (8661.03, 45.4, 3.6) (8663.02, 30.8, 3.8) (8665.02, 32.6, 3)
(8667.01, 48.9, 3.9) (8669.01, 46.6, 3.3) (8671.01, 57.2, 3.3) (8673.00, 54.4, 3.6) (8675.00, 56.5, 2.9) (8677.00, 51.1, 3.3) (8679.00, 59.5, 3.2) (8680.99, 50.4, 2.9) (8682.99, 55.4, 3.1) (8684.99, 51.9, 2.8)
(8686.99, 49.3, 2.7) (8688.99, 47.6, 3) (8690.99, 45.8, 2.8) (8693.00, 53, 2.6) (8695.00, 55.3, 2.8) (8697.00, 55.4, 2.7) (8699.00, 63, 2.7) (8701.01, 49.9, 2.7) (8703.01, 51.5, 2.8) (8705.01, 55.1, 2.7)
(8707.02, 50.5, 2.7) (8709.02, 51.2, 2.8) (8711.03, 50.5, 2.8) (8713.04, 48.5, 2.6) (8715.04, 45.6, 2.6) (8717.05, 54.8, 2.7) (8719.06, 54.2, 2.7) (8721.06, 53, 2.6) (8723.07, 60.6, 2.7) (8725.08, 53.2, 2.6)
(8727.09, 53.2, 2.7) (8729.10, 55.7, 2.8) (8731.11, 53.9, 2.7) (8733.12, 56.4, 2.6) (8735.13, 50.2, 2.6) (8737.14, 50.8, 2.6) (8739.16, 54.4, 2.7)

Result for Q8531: 0.09 mag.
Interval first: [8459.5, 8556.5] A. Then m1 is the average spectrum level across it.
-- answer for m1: 52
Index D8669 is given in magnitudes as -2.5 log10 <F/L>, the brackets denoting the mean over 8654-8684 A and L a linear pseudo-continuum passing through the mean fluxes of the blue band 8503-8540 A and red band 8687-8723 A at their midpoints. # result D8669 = 0.04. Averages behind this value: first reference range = 53.7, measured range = 50.6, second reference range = 52.2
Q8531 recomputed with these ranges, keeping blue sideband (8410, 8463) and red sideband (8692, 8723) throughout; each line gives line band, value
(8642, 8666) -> 0.03 mag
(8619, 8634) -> 0.00 mag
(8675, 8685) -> -0.02 mag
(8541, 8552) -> 0.24 mag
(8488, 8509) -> 0.04 mag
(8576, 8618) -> 0.01 mag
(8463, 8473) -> 0.05 mag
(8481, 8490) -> -0.04 mag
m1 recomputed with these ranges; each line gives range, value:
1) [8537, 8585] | 50.9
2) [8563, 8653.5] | 53.8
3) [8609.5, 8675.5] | 52.4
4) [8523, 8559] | 49.9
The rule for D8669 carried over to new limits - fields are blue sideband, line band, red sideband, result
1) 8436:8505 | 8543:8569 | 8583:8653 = 0.06 mag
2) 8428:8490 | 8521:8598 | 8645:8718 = 0.03 mag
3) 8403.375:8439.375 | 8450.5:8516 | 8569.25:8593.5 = 0.01 mag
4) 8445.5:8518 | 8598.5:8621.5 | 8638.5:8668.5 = -0.01 mag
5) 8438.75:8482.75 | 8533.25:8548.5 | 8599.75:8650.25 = 0.20 mag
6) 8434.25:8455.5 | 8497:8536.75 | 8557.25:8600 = 0.03 mag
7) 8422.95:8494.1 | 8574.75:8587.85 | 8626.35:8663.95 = -0.01 mag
